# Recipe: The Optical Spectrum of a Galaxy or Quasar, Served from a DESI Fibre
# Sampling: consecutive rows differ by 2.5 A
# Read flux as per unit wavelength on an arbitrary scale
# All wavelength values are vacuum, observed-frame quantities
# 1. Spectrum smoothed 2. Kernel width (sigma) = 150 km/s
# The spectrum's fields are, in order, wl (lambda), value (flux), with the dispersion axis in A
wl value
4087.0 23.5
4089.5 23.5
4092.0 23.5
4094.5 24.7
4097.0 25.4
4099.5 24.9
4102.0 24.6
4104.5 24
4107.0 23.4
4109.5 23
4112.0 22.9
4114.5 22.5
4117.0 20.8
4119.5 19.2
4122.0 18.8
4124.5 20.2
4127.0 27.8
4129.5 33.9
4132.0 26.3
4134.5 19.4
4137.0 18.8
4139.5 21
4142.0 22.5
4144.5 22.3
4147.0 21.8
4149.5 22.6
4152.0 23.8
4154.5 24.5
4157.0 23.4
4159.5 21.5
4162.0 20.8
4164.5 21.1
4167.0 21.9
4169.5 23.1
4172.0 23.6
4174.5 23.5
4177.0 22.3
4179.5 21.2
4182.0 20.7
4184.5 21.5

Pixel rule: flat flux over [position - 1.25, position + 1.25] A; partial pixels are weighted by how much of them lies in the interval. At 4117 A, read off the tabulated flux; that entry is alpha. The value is 20.8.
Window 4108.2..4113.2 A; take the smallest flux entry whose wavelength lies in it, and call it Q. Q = 22.9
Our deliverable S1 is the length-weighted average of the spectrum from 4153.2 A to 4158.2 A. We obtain 24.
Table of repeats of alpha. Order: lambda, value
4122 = 18.8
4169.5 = 23.1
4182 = 20.7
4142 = 22.5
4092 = 23.5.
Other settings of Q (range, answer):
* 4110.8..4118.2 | 20.8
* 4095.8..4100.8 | 24.9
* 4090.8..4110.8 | 23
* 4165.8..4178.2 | 21.9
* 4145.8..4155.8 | 21.8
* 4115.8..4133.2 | 18.8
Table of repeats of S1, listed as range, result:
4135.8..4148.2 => 21.3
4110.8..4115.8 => 22.7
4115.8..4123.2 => 19.6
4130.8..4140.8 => 21.4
